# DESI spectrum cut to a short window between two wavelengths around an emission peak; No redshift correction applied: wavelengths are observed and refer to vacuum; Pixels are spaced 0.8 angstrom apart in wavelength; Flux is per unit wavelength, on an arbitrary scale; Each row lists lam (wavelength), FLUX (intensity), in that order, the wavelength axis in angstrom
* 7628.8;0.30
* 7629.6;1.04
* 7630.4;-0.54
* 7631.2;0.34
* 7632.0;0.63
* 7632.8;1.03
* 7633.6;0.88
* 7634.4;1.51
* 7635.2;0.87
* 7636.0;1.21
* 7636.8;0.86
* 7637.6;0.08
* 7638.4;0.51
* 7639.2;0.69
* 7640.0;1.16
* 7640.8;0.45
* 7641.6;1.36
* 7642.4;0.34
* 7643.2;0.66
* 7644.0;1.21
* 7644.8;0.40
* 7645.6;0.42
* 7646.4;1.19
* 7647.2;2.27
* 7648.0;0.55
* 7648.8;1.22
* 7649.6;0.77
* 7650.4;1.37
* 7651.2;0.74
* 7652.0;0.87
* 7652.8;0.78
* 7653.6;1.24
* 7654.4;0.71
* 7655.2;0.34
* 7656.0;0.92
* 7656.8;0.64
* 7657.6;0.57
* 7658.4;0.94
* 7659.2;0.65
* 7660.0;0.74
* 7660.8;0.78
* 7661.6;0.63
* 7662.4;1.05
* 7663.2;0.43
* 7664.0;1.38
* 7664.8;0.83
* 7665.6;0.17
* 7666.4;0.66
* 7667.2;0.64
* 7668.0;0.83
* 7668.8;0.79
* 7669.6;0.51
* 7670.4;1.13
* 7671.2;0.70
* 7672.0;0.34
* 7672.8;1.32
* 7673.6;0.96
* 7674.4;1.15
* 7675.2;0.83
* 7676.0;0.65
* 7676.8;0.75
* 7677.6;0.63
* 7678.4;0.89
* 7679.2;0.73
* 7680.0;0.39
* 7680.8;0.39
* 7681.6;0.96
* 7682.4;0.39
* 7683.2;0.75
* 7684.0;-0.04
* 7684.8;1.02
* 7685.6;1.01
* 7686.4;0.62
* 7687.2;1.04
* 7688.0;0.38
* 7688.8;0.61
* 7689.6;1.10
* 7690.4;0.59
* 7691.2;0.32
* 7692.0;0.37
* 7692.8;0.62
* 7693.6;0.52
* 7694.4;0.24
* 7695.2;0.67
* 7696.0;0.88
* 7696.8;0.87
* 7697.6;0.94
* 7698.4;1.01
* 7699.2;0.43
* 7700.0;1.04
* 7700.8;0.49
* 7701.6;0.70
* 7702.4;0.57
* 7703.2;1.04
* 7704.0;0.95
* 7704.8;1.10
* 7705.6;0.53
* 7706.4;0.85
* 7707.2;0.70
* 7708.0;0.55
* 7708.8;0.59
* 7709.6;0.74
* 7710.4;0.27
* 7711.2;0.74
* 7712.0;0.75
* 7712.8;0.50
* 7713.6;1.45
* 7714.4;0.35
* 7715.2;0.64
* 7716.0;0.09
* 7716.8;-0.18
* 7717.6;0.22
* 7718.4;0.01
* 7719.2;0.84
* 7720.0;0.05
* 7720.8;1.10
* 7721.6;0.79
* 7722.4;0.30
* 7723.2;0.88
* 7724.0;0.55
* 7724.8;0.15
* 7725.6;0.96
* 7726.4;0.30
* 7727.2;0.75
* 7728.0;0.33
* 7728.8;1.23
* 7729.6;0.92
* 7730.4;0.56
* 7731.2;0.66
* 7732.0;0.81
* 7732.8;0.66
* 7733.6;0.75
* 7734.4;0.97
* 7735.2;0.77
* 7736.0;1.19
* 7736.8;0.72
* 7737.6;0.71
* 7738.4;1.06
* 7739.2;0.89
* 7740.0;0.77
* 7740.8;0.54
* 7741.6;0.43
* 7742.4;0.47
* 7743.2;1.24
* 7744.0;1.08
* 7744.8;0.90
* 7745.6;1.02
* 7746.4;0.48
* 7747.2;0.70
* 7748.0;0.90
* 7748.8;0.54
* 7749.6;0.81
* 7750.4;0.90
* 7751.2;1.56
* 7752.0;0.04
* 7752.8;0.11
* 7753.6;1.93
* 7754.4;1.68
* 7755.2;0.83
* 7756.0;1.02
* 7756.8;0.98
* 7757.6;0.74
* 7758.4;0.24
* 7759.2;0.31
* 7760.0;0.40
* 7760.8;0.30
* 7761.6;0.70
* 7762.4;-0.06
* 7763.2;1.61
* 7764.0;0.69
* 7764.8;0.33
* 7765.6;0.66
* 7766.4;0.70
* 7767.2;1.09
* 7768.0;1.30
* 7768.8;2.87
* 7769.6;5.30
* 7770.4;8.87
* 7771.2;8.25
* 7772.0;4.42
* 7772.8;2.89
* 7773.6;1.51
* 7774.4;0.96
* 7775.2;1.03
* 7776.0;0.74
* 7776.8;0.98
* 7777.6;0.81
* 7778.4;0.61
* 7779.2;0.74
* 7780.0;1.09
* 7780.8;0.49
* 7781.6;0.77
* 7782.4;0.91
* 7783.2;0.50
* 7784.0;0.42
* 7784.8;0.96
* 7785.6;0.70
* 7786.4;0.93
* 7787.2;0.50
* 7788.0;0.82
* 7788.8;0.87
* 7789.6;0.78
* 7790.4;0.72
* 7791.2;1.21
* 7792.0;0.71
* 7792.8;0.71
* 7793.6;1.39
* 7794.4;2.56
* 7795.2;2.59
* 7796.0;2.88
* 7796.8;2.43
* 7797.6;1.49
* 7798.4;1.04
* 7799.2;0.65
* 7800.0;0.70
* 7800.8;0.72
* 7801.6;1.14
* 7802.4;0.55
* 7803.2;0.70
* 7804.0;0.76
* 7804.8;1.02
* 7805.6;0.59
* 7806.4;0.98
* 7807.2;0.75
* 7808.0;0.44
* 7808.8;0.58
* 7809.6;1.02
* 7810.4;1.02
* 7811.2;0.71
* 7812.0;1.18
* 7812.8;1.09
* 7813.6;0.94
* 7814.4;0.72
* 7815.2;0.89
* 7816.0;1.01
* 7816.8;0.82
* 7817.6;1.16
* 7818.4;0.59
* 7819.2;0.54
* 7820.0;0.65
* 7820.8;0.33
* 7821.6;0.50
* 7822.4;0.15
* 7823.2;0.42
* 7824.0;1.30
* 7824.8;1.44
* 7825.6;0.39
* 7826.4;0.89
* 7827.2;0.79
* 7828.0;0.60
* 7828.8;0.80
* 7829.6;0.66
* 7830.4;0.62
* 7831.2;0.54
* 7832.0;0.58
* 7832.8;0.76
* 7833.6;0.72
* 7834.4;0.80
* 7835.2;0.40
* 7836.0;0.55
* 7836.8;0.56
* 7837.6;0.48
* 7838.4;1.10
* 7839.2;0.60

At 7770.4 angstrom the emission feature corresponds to H-alpha 6563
